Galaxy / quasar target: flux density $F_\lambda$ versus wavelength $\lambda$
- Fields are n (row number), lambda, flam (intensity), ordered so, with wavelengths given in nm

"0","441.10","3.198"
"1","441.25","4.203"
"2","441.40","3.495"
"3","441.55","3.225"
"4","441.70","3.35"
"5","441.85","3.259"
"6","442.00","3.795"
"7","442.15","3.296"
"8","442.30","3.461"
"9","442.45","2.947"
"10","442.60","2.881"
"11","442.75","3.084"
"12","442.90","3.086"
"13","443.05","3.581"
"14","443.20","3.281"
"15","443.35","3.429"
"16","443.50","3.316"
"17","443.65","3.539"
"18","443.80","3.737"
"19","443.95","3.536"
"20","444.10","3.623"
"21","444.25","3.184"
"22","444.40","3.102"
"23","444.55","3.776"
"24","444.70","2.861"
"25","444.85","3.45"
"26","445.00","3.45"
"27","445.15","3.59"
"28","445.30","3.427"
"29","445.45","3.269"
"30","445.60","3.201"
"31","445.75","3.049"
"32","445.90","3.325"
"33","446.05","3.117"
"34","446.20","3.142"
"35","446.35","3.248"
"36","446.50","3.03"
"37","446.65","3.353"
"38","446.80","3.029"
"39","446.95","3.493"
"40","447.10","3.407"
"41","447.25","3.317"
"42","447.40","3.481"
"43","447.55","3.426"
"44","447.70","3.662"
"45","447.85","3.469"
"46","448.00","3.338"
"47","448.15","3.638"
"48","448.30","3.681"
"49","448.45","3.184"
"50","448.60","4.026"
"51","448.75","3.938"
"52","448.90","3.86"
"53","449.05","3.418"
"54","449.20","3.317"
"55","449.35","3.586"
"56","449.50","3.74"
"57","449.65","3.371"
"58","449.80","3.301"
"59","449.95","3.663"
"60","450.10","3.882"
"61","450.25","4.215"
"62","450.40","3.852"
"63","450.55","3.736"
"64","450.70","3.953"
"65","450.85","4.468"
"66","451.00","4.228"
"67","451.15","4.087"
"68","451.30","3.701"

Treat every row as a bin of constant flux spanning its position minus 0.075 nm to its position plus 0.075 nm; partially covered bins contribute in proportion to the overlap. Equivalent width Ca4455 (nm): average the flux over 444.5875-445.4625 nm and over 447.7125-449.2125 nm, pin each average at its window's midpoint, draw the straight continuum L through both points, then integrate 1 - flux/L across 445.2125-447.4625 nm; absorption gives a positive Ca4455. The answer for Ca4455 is 0.13 nm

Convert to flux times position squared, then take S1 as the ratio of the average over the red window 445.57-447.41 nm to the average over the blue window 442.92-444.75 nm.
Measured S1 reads 1.0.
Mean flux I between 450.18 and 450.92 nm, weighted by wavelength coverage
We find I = 4.04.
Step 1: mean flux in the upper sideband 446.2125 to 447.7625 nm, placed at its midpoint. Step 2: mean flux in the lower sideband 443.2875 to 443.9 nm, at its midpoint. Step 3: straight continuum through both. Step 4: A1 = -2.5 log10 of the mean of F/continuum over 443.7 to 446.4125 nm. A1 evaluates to 0.030 mag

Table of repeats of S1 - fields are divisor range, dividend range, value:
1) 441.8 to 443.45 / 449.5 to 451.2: 1.22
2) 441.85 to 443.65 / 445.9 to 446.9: 0.98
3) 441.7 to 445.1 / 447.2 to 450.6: 1.11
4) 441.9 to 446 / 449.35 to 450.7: 1.15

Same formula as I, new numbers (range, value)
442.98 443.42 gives 3.43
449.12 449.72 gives 3.5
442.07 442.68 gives 3.15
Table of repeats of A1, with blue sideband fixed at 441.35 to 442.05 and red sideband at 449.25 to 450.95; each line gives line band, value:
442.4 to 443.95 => 0.055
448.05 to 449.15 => 0.019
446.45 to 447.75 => 0.094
